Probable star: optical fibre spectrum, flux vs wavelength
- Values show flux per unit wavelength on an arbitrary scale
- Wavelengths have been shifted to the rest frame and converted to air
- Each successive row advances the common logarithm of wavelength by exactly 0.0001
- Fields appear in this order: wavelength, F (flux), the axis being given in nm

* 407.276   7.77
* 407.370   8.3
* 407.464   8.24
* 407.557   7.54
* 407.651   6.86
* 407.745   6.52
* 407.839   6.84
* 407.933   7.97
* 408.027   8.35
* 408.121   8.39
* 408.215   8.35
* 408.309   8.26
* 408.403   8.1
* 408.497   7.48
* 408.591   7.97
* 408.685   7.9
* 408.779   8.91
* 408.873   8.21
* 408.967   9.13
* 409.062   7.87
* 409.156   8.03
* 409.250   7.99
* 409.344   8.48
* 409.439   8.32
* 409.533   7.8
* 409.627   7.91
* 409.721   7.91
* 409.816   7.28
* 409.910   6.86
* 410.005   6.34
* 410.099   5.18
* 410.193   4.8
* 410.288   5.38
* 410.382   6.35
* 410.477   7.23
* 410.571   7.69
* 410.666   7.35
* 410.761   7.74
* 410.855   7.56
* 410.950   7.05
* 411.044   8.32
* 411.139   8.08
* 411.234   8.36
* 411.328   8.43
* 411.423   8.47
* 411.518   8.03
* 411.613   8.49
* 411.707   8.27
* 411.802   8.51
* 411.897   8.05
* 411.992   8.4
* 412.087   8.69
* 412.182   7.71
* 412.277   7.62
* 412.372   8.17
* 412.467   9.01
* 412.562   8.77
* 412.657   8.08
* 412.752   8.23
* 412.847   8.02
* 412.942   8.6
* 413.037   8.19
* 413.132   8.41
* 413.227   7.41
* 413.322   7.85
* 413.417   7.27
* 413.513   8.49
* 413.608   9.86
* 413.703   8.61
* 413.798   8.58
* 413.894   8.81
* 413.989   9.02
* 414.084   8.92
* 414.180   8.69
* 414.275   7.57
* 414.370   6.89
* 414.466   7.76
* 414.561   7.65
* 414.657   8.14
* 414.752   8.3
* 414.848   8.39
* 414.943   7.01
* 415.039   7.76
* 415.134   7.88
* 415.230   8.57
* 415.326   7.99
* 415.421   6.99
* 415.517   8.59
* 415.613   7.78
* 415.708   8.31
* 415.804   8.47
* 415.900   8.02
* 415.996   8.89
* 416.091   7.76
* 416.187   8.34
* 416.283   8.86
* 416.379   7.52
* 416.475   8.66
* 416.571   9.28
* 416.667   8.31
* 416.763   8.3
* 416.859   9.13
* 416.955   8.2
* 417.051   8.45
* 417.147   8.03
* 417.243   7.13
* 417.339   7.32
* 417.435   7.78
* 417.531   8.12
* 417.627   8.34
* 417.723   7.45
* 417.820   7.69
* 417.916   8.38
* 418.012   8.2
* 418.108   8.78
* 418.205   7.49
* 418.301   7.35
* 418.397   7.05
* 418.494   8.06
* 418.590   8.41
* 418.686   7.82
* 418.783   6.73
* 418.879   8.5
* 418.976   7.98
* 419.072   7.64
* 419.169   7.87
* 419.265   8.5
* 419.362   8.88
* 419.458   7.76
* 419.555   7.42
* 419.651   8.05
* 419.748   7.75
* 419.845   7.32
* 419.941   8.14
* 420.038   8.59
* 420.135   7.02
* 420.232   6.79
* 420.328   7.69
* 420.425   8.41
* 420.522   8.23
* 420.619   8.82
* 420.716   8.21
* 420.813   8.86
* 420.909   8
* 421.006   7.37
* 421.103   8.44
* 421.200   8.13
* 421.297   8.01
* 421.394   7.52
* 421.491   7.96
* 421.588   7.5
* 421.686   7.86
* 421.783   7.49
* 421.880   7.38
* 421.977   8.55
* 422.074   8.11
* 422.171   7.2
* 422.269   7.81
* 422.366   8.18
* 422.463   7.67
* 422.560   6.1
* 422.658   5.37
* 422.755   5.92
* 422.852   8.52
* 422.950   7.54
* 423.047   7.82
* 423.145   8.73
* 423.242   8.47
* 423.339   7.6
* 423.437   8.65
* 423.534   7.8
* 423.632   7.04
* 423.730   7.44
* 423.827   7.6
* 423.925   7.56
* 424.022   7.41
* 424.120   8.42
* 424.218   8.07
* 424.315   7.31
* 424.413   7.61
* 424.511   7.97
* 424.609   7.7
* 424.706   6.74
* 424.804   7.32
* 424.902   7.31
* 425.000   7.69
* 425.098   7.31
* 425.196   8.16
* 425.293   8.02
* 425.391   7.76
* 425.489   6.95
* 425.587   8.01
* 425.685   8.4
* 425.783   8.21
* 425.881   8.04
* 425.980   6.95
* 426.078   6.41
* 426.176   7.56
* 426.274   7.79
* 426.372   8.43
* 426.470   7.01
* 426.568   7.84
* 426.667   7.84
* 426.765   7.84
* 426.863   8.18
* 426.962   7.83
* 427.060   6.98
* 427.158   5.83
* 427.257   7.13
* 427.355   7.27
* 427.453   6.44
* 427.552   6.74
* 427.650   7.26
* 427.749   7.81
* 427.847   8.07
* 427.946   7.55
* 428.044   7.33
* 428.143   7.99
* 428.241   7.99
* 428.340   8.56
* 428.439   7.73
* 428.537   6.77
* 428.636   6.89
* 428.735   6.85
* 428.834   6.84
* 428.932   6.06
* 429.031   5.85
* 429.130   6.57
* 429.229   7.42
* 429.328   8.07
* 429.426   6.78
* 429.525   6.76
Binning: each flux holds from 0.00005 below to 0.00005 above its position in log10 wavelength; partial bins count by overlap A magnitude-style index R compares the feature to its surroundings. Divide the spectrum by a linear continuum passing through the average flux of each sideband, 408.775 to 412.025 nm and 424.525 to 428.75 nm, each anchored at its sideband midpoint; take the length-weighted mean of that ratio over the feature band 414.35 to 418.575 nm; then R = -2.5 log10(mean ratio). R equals -0.06 mag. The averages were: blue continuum 7.66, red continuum 7.51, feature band 8.04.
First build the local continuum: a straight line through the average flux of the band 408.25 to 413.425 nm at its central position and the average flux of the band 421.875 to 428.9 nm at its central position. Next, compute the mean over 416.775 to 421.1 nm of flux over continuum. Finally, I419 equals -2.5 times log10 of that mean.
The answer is -0.04 mag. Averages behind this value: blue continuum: 7.83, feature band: 7.96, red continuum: 7.54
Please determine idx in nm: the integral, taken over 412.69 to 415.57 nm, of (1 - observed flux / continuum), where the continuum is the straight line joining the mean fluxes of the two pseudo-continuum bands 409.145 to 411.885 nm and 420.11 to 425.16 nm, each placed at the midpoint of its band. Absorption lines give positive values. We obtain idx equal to -0.22 nm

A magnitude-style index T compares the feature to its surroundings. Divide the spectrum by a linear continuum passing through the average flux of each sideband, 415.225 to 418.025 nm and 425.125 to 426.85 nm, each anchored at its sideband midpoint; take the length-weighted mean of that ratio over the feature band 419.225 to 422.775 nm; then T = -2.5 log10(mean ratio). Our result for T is 0.03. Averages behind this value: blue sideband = 8.16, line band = 7.77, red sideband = 7.73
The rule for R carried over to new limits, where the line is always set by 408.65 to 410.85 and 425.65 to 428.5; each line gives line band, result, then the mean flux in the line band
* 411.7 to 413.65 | -0.113 mag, 8.26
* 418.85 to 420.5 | -0.057 mag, 7.9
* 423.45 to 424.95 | -0.008 mag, 7.58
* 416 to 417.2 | -0.130 mag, 8.42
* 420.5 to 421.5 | -0.090 mag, 8.15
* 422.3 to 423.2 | 0.026 mag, 7.34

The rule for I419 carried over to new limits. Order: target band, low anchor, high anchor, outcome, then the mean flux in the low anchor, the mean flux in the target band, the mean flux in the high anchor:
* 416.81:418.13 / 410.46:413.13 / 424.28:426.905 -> -0.018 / 8.13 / 8.06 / 7.64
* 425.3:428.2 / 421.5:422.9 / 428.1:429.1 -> -0.043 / 7.42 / 7.51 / 7.14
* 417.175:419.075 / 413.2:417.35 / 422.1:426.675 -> 0.025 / 8.19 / 7.82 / 7.6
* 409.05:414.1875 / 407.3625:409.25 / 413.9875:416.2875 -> 0.013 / 7.96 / 7.91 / 8.07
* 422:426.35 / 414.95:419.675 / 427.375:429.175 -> -0.015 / 8.05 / 7.61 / 7.19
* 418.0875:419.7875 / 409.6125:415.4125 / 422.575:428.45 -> -0.021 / 7.88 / 7.88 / 7.57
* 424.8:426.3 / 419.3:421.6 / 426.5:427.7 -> -0.029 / 7.96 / 7.62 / 7.26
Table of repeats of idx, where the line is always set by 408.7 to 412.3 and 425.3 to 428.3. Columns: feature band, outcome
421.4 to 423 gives 0.03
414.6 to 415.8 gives -0.05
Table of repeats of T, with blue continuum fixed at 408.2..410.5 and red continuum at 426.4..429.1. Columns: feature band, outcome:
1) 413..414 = -0.13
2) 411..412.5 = -0.11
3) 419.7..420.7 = -0.07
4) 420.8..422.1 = -0.08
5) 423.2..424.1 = -0.06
